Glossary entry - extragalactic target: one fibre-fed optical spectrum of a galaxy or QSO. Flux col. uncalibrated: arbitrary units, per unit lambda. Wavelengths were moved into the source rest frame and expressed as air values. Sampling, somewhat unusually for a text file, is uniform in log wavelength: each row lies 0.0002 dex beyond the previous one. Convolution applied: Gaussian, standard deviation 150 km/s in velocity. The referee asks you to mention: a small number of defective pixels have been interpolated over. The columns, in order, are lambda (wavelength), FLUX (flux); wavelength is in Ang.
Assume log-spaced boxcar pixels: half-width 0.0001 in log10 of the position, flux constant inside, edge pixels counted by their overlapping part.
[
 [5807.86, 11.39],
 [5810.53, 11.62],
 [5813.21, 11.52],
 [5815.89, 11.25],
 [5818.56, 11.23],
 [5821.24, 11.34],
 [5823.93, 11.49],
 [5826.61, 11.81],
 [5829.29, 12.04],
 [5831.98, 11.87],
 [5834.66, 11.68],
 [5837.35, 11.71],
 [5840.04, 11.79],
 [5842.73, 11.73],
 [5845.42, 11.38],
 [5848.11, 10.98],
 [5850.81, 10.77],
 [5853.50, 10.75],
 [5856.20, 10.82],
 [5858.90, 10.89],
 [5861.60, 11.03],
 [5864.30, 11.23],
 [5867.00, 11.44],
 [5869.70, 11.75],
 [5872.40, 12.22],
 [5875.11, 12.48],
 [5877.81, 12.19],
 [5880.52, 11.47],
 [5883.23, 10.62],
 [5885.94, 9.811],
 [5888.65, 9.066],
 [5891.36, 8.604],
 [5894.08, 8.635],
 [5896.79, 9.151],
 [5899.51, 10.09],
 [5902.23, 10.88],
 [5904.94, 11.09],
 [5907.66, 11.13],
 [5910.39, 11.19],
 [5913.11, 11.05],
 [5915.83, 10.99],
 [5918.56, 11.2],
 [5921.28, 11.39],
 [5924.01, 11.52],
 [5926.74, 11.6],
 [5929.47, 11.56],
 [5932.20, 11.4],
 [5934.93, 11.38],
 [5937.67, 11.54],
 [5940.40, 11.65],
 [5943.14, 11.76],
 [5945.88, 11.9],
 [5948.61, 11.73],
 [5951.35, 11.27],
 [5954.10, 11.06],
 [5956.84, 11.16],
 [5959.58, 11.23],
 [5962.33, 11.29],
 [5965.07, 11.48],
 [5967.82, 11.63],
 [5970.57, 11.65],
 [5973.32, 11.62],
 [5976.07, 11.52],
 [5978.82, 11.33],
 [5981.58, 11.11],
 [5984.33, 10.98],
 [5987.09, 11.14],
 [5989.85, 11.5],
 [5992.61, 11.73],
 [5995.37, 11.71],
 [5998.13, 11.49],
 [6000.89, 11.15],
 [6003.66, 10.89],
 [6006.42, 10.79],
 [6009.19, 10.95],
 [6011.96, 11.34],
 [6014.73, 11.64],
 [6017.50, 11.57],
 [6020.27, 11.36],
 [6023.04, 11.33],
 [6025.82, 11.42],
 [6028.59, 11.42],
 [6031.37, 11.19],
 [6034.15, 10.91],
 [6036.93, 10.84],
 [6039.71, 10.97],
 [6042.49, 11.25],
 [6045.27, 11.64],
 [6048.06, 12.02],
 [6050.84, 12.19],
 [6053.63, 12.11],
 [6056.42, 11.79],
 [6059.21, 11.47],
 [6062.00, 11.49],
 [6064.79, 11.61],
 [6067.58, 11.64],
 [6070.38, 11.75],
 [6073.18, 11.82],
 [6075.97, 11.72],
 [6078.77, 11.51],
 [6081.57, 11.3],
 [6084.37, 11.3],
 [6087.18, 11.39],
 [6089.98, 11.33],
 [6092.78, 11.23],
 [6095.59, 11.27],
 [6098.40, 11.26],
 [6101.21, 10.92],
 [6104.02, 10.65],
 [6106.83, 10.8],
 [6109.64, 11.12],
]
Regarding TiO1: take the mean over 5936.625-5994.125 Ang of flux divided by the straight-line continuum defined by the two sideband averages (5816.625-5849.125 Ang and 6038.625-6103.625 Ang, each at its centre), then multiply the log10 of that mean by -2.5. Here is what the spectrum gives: 0.010 mag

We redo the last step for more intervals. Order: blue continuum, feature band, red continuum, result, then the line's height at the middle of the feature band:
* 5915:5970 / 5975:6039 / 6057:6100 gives 0.02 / 11.5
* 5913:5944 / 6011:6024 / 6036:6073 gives 0.01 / 11.6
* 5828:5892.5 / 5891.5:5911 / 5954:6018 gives 0.11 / 11.2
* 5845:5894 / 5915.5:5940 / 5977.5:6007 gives -0.03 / 11.1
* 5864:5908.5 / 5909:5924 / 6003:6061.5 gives -0.04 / 10.8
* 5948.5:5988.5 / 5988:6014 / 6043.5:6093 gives 0.01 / 11.4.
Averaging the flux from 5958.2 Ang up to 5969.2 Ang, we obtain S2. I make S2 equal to 11.4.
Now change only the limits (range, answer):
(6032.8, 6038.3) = 10.9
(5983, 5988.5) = 11.1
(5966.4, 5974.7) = 11.6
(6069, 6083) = 11.6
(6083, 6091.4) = 11.3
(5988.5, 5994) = 11.6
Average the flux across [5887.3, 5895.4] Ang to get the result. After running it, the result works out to 8.76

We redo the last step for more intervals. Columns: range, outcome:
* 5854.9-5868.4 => 11.1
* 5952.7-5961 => 11.1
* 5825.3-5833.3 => 11.9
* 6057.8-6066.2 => 11.5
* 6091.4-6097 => 11.2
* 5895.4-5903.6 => 10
